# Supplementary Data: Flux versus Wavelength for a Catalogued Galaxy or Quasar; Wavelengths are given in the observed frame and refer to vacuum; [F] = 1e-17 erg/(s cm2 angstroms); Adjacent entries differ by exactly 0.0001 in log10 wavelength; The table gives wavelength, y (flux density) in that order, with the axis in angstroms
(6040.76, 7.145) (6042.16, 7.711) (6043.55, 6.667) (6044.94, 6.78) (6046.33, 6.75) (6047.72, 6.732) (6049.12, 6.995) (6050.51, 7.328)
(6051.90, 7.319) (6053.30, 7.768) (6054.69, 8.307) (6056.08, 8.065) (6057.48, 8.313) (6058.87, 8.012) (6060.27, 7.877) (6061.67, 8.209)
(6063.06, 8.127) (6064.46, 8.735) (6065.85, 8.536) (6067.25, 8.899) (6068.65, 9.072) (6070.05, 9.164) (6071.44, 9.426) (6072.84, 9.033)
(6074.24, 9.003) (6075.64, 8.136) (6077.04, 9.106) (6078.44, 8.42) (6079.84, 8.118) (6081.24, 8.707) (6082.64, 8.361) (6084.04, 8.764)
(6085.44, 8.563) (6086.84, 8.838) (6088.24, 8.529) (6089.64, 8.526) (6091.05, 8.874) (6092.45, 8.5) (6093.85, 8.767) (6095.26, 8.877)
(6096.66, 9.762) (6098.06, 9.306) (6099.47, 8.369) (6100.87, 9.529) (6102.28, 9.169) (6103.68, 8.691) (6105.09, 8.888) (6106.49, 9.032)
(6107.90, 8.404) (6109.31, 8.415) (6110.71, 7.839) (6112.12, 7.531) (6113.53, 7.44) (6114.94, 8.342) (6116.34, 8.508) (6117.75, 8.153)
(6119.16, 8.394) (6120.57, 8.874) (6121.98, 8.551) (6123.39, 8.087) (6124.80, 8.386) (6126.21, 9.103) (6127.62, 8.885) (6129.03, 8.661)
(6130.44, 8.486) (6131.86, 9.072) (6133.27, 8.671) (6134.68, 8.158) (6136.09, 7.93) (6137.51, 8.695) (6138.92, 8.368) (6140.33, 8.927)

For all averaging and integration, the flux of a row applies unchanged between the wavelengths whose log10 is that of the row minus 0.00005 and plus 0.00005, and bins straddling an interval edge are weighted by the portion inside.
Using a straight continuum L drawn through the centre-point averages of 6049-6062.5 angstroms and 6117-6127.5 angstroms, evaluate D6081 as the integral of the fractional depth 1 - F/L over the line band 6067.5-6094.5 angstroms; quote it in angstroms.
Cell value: -2.1 angstroms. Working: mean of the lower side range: 7.86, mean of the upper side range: 8.53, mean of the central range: 8.74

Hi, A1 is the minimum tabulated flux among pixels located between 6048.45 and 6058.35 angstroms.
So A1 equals 6.995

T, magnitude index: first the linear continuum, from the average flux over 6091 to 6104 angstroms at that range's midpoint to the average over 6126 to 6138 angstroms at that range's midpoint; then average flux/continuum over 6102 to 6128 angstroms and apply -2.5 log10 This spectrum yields 0.05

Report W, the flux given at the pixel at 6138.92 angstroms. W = 8.368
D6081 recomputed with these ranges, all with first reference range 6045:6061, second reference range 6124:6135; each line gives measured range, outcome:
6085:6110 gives -1.9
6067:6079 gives -1.6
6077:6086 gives -0.6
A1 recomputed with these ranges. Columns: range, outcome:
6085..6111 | 7.839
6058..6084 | 7.877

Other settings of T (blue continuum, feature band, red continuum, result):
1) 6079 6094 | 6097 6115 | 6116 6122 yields -0.005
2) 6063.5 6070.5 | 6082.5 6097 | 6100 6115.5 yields -0.014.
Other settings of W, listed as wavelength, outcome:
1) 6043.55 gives 6.667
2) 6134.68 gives 8.158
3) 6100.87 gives 9.529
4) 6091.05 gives 8.874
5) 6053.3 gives 7.768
